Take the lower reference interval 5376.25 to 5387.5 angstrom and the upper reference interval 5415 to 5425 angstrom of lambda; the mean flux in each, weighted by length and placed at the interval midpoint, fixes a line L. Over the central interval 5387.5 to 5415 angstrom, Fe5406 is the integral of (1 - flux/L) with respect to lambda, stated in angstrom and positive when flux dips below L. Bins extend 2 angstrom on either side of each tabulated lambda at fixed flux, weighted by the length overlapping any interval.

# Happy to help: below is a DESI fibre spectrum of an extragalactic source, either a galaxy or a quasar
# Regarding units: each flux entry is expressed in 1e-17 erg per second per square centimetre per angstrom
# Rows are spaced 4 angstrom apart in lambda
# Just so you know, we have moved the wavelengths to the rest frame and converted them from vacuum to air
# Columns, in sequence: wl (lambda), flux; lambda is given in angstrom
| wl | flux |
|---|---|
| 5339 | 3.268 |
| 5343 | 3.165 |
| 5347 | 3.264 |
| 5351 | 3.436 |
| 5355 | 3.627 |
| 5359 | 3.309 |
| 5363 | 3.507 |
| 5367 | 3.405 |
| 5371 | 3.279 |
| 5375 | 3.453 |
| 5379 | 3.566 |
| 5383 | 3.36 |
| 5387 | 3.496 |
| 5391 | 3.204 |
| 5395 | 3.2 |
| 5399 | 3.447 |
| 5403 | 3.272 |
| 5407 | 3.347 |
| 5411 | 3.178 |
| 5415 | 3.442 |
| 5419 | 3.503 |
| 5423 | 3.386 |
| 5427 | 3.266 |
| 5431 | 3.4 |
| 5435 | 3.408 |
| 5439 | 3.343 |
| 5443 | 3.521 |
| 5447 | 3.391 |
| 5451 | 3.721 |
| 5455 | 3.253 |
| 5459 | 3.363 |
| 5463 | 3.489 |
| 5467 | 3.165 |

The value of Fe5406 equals 1.3 angstrom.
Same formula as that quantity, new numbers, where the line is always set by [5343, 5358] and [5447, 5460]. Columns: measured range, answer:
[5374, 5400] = 0.22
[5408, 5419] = 0.25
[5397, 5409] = 0.23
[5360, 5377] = 0.00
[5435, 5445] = 0.03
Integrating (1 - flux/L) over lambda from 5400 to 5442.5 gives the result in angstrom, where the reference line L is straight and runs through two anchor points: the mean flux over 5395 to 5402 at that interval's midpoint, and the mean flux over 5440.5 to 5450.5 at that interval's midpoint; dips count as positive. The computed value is 0.7 angstrom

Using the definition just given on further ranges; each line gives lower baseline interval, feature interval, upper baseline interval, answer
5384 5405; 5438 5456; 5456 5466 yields -0.49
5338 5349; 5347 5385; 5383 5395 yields -1.76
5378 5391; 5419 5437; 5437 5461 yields 0.26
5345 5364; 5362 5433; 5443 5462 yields 1.29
